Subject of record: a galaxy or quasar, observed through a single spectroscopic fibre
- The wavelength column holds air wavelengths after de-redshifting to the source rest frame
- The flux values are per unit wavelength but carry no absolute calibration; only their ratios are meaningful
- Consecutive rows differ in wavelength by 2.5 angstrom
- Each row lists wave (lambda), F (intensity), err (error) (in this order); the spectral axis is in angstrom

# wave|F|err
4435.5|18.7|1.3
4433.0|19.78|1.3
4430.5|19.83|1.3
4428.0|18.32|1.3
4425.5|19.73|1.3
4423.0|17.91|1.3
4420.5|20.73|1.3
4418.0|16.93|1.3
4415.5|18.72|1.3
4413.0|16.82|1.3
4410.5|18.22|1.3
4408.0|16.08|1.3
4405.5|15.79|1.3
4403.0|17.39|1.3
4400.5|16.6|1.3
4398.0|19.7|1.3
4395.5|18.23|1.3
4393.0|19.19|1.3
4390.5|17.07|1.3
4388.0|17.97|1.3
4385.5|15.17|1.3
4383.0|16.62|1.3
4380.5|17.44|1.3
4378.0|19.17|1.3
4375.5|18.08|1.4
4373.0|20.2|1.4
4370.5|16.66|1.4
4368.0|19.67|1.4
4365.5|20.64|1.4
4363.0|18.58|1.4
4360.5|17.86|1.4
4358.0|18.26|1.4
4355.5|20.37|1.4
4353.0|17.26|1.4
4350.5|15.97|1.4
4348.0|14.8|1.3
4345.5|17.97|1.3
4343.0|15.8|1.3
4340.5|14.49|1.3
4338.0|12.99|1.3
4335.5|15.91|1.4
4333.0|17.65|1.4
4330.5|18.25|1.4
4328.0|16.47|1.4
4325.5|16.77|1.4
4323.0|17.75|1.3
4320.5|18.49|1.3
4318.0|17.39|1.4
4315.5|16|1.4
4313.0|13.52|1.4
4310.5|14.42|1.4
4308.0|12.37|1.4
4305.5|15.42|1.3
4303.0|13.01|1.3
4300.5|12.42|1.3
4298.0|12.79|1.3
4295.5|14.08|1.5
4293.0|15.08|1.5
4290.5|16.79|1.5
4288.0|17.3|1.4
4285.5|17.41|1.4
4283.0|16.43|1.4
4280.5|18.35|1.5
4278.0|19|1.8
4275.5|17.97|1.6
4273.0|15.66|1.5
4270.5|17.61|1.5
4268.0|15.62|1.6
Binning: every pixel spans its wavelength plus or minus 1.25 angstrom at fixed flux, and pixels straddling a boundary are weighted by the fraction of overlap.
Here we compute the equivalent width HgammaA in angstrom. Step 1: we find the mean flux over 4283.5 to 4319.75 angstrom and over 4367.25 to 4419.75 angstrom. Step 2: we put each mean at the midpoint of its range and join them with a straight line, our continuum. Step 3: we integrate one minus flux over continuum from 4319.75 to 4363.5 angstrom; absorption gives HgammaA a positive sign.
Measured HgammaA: -2.1 angstrom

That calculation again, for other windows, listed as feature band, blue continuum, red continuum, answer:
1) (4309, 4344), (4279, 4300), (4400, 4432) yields 0.9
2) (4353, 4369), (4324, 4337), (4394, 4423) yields -1.7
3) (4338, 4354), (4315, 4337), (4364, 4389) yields 1.6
